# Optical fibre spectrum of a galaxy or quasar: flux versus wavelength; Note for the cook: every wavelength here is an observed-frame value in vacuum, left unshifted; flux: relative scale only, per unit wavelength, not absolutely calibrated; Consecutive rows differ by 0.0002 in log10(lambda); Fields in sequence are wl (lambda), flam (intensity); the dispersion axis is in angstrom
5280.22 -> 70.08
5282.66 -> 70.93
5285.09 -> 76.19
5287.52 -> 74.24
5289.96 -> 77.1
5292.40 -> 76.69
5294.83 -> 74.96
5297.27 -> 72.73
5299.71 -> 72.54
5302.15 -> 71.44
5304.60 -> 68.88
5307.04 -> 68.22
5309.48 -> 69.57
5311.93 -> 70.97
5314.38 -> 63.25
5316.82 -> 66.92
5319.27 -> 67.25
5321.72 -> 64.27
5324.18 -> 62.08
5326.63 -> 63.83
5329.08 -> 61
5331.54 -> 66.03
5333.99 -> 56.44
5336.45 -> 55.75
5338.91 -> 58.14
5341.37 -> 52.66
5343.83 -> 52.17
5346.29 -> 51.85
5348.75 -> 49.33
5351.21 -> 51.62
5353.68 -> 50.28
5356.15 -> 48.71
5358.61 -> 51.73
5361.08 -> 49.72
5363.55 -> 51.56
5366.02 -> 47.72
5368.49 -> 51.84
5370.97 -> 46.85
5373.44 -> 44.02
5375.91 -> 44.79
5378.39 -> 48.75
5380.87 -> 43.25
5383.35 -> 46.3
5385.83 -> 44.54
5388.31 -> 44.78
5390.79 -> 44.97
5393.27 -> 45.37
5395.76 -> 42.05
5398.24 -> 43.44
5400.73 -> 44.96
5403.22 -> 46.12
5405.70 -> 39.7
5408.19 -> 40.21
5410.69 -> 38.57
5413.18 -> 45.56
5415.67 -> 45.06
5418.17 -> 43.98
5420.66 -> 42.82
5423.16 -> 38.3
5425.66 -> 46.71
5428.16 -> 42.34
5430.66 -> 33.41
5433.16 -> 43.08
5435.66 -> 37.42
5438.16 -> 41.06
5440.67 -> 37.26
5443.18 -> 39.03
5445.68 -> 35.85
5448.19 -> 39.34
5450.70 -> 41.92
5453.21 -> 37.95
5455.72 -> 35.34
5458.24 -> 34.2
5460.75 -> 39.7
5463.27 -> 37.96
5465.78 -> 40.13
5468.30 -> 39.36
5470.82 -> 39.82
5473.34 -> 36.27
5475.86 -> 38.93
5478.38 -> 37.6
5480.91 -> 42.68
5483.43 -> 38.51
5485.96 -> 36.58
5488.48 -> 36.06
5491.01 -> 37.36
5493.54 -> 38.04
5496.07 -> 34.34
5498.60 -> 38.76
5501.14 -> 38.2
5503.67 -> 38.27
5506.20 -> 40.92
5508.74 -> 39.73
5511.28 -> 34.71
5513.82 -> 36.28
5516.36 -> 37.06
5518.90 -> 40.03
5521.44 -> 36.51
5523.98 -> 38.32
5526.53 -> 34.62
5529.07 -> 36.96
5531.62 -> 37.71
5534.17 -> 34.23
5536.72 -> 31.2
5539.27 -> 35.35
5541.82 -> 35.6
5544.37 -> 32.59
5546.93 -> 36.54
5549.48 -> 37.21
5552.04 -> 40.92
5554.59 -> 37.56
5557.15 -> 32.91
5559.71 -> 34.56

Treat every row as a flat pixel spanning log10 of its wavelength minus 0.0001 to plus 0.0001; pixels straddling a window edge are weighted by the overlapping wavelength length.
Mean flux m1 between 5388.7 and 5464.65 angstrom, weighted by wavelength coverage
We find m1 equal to 40.8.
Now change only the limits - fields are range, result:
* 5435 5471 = 38.4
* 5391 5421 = 43.2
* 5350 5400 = 47.1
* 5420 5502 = 38.6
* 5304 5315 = 68.4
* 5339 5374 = 50.4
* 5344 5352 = 51.1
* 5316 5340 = 62.1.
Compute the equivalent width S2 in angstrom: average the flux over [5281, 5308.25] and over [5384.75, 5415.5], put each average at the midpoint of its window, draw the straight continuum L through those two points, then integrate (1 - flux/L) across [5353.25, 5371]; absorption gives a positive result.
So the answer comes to 1.3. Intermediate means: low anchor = 73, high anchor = 43.4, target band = 50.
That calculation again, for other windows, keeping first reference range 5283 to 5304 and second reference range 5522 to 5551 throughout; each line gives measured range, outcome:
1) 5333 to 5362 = 5.86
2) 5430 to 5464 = 7.90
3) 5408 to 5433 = 5.63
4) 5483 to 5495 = 1.65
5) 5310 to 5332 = 1.46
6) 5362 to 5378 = 3.65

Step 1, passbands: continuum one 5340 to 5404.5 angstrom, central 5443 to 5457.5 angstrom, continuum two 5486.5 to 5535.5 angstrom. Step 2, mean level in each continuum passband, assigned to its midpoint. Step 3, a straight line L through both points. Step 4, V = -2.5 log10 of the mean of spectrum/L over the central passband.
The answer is 0.10 mag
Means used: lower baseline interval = 47.7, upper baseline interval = 37.3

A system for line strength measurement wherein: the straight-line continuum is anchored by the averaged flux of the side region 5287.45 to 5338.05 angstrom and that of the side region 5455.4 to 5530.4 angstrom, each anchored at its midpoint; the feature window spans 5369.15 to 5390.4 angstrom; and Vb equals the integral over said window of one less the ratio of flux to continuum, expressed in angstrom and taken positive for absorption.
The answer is 4.1 angstrom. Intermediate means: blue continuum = 67.6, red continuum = 37.8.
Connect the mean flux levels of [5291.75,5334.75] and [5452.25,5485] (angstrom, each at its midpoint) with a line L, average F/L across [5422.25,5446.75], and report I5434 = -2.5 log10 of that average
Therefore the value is 0.14 mag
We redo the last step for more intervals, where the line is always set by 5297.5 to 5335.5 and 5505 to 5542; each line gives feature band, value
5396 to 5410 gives 0.25 mag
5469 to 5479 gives 0.14 mag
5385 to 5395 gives 0.24 mag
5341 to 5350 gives 0.20 mag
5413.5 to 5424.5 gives 0.20 mag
